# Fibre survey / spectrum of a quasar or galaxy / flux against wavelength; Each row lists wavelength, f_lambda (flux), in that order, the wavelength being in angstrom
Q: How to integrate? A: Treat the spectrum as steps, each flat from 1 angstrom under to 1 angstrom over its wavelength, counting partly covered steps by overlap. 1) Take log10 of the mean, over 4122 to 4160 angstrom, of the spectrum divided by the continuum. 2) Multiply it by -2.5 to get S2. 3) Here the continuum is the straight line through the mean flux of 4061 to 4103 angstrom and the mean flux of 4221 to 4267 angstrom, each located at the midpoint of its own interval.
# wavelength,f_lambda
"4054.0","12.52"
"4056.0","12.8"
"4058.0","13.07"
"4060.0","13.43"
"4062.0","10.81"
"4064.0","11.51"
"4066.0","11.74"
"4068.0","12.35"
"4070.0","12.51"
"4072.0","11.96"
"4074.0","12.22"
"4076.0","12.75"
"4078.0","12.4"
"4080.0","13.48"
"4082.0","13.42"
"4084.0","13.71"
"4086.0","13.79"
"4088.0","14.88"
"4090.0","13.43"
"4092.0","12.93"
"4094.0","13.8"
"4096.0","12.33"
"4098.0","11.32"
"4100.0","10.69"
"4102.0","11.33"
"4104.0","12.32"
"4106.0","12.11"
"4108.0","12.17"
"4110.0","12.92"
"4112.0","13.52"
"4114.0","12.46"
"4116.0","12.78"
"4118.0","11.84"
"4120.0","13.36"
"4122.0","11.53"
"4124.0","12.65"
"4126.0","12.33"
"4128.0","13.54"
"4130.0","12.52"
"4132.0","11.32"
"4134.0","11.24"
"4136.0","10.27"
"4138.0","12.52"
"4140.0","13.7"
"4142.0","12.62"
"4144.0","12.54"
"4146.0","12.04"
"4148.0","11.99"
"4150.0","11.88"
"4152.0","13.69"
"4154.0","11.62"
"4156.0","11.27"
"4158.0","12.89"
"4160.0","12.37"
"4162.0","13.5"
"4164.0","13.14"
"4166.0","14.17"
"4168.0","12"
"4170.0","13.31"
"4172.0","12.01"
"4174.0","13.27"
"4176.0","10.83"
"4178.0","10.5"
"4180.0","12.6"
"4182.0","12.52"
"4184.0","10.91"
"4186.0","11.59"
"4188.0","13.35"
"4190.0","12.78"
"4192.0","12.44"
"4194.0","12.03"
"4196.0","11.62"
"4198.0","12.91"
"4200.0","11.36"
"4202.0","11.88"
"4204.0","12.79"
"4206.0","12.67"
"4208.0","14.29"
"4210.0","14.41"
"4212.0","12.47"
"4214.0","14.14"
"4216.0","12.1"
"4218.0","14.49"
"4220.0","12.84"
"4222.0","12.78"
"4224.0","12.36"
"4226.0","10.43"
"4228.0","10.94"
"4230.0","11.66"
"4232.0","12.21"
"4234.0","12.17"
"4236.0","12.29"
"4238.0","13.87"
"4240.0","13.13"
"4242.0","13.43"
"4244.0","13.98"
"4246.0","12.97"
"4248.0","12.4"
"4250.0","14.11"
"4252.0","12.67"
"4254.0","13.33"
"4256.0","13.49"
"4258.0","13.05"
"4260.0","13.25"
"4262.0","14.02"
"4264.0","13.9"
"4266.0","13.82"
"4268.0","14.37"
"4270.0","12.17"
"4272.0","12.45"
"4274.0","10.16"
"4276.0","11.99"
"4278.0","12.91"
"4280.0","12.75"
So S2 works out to 0.04 mag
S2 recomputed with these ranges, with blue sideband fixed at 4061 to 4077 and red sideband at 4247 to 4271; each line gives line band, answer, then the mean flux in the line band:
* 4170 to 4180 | 0.07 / 11.9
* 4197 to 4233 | 0.04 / 12.6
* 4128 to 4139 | 0.06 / 11.8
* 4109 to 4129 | -0.03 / 12.7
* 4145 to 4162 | 0.03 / 12.3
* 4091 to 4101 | 0.00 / 12.2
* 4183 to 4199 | 0.06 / 12.2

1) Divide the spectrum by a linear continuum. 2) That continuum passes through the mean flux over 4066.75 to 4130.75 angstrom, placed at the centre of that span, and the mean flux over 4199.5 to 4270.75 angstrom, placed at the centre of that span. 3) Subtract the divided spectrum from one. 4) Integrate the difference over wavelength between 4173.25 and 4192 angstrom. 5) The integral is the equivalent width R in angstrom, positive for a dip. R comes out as 1.2 angstrom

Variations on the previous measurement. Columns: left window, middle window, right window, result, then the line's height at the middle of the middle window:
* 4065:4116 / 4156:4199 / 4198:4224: 1.7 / 12.9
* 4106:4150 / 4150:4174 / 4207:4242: -0.4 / 12.5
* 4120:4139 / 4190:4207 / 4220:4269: 0.5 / 12.6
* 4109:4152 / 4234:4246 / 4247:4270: 0.1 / 13.3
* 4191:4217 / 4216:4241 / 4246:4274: 1.0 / 12.9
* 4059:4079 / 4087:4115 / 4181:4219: -0.7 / 12.3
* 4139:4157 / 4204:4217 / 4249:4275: -0.5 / 12.8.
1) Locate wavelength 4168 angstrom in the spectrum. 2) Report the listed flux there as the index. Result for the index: 12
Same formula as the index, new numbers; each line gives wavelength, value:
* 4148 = 11.99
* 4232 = 12.21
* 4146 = 12.04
